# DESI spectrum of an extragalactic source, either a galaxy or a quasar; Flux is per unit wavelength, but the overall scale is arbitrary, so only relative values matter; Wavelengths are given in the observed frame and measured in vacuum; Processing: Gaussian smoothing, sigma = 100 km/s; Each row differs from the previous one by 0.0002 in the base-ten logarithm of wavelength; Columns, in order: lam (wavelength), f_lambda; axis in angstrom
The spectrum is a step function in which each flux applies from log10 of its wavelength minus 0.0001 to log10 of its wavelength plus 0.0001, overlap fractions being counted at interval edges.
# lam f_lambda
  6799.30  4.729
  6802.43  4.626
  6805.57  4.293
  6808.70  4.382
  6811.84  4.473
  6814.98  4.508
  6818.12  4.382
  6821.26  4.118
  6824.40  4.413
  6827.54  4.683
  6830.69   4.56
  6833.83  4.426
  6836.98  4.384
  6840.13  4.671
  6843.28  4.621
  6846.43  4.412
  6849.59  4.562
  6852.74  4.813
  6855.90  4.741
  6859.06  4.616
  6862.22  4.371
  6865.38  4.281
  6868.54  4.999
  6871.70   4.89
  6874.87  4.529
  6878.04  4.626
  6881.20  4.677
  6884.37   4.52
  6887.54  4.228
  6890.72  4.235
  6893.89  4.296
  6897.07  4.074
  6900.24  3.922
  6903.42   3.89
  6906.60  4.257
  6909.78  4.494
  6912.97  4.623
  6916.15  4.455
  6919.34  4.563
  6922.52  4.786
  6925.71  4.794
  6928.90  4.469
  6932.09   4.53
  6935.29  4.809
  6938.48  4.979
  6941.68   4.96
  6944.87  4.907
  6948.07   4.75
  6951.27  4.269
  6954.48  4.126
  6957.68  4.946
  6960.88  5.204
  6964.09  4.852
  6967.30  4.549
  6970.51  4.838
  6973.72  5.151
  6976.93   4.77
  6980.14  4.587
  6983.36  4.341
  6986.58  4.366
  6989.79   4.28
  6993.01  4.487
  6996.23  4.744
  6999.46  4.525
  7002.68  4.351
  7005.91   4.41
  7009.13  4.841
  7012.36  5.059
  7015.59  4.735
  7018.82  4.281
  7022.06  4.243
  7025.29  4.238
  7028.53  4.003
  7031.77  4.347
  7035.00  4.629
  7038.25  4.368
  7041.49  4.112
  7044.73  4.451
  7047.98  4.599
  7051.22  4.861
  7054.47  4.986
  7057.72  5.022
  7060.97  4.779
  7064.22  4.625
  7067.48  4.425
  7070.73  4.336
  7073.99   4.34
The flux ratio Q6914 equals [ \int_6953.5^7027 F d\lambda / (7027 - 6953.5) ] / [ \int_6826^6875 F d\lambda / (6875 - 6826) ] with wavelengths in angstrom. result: 1.00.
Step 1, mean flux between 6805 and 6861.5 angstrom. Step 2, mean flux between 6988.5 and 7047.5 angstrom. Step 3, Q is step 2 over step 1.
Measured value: 0.99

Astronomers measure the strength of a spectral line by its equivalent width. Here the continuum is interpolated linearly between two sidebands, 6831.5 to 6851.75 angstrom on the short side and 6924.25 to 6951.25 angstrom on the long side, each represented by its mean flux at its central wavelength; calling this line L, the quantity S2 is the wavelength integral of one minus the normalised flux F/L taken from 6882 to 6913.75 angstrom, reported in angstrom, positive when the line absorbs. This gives 2.7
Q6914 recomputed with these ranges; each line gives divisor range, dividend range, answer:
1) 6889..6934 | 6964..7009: 1.05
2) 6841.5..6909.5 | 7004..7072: 1.02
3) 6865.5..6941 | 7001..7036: 0.99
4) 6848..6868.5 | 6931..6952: 1.04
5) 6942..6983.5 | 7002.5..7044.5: 0.94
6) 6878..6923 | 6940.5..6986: 1.08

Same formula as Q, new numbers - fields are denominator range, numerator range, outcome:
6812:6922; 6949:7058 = 1.02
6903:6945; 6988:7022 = 0.99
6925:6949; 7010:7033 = 0.93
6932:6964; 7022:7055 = 0.93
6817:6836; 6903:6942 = 1.04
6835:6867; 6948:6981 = 1.04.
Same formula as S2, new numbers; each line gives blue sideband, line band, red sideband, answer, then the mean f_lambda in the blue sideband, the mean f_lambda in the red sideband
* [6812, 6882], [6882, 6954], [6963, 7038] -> 1.0 angstrom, 4.56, 4.54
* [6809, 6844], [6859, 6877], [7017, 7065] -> -0.6 angstrom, 4.47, 4.5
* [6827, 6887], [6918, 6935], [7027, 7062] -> -0.2 angstrom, 4.59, 4.56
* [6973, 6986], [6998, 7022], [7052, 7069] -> 0.6 angstrom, 4.65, 4.77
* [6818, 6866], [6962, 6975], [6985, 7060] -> -1.0 angstrom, 4.51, 4.52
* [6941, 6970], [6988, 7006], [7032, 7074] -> 0.8 angstrom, 4.73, 4.58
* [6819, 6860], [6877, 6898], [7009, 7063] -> 0.7 angstrom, 4.54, 4.55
